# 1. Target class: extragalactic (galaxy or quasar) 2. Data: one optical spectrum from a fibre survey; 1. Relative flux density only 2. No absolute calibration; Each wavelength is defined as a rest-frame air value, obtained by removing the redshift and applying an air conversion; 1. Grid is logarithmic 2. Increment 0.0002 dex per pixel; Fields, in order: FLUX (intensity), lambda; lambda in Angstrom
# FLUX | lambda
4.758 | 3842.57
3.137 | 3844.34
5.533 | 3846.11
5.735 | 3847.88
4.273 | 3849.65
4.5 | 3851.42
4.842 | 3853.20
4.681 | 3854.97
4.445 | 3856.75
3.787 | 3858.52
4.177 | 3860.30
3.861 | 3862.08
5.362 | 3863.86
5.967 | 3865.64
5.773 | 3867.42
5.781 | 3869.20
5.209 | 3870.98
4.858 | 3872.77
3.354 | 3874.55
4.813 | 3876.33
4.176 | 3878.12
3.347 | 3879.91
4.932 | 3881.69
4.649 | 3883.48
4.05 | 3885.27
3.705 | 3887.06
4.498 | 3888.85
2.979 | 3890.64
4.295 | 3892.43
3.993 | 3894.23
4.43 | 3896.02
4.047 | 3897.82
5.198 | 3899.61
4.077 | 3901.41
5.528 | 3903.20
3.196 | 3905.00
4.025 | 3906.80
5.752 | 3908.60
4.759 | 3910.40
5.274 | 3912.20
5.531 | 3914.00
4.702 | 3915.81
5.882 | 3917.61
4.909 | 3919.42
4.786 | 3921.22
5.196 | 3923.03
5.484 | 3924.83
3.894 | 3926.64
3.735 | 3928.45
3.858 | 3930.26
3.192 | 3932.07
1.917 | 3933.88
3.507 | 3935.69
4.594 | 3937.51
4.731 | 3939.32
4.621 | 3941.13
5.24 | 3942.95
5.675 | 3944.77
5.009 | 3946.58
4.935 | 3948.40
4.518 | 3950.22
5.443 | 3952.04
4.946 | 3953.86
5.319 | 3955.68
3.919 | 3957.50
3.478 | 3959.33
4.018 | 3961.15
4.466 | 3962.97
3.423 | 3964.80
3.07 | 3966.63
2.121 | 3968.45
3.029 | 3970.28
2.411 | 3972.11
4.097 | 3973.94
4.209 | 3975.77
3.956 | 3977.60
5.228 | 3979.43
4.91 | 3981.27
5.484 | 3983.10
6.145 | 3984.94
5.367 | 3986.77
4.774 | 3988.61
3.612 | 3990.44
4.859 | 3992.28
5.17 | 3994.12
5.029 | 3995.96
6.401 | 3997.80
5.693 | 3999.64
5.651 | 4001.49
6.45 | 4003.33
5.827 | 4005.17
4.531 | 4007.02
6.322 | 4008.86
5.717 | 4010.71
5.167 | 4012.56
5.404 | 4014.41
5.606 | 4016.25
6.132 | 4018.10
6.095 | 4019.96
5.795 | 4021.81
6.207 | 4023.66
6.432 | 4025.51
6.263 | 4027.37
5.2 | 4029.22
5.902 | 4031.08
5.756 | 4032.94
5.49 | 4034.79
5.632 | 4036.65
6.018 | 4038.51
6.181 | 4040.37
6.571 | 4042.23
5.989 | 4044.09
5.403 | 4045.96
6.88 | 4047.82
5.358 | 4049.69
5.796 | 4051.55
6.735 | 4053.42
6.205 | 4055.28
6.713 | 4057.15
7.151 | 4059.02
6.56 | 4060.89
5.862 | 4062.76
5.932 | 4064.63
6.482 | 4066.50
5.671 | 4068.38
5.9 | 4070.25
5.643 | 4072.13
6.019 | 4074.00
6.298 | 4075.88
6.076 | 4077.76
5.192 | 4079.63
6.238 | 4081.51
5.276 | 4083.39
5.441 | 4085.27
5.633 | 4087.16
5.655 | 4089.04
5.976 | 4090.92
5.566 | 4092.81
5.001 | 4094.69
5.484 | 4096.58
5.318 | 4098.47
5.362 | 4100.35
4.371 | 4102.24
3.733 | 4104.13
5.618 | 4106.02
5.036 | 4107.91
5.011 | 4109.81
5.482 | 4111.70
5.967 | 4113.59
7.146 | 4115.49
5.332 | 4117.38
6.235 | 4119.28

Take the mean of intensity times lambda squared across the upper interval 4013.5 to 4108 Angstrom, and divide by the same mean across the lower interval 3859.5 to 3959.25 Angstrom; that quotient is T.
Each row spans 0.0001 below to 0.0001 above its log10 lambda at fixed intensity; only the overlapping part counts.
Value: 1.37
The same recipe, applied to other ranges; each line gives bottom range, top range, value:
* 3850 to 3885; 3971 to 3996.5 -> 1.06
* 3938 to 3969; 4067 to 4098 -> 1.37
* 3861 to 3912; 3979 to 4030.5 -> 1.30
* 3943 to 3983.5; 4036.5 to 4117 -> 1.44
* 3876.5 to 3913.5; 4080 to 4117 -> 1.38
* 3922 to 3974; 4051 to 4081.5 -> 1.58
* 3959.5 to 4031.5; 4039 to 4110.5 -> 1.19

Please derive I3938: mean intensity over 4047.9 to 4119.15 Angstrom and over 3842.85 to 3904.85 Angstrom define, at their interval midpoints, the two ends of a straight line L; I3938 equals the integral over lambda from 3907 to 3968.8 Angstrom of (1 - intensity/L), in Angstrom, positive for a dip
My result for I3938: 5.1 Angstrom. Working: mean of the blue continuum 4.52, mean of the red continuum 5.75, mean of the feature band 4.48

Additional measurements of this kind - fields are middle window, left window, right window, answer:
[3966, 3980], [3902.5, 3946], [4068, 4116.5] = 4.0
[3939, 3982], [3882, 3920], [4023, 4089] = 6.9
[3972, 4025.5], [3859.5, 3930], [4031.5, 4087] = 1.9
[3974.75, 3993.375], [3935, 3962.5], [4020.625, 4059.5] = 1.3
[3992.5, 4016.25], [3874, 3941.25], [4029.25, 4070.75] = -0.3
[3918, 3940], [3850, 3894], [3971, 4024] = 2.9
